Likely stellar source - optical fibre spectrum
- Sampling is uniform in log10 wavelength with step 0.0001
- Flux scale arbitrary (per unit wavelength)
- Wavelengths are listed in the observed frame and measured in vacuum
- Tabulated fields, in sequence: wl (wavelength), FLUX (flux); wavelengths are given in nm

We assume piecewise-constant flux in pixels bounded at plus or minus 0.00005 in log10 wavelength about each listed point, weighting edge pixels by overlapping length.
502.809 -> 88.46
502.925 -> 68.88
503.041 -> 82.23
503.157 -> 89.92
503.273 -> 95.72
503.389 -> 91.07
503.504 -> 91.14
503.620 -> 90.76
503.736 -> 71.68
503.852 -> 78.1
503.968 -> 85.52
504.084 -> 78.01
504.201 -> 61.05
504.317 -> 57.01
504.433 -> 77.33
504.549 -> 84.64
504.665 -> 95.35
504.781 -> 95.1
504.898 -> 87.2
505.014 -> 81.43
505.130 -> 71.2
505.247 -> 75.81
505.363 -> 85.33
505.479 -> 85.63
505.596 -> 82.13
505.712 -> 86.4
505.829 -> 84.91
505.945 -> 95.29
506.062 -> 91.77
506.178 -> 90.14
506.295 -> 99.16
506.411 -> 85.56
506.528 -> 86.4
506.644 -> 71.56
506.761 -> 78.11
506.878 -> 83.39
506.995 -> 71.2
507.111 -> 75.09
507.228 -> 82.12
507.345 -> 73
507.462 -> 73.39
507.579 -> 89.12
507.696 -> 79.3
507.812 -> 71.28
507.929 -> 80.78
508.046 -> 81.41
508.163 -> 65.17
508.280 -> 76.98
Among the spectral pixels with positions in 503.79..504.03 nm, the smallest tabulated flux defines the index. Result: 78.1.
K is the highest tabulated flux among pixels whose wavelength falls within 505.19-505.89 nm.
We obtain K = 86.4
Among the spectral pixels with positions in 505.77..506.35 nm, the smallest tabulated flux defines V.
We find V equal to 84.91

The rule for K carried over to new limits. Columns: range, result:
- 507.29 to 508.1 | 89.12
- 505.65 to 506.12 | 95.29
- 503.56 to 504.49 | 90.76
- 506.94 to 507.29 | 82.12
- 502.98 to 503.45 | 95.72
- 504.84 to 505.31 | 87.2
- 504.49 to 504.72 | 95.35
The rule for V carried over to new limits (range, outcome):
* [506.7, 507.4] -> 71.2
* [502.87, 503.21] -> 68.88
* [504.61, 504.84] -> 95.1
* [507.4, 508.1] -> 71.28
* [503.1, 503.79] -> 71.68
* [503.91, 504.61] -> 57.01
